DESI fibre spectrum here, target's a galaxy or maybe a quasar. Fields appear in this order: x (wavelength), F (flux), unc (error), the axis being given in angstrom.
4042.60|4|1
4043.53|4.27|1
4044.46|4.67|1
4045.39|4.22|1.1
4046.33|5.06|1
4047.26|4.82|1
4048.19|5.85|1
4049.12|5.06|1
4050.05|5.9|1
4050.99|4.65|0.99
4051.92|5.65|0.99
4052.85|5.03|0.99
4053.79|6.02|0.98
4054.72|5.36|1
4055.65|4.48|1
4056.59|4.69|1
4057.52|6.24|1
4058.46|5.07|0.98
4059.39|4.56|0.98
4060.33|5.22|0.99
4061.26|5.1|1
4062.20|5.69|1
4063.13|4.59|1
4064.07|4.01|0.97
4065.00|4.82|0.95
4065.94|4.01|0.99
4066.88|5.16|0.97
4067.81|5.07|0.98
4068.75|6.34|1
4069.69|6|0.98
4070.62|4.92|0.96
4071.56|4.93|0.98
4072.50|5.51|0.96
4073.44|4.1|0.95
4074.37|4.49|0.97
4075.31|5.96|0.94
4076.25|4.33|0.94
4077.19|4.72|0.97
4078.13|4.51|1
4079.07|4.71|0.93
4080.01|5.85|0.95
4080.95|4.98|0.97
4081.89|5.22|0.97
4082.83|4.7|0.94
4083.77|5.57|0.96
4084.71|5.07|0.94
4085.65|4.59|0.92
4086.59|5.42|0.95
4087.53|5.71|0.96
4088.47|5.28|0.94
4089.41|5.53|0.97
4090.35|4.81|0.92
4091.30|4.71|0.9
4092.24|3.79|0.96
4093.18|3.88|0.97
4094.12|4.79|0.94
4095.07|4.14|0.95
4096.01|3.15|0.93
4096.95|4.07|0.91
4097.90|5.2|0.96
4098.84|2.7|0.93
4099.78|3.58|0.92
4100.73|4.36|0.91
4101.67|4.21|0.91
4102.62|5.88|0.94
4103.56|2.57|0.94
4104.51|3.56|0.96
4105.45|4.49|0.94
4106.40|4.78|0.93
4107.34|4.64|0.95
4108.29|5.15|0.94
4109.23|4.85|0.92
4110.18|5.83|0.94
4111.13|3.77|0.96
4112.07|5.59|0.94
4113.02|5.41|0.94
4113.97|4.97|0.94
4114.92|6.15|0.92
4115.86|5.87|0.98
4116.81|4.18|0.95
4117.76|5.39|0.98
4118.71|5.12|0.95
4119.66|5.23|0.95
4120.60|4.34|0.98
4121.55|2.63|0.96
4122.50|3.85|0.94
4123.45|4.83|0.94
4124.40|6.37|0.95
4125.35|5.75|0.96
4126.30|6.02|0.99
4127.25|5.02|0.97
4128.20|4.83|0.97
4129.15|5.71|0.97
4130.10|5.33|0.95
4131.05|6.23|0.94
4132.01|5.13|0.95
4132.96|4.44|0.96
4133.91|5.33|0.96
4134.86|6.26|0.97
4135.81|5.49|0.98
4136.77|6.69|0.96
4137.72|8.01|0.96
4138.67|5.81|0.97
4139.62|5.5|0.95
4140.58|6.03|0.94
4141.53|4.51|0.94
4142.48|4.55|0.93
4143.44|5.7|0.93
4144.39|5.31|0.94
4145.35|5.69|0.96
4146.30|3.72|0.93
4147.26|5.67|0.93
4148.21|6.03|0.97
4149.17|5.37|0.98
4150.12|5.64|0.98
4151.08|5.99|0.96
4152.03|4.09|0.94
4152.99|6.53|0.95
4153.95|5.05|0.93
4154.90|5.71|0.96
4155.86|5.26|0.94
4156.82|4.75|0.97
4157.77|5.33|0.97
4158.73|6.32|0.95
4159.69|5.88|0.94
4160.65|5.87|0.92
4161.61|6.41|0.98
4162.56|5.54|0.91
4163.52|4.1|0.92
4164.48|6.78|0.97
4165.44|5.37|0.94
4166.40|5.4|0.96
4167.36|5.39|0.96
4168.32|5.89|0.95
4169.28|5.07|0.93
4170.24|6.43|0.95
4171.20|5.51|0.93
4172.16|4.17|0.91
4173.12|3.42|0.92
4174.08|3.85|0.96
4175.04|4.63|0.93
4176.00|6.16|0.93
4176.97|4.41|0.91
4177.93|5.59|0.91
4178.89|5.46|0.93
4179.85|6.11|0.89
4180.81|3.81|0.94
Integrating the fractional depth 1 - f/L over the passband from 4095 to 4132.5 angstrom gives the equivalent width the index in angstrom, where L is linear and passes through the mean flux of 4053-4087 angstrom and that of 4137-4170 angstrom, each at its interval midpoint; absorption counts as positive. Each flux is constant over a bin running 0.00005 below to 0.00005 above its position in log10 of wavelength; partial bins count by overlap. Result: 3.81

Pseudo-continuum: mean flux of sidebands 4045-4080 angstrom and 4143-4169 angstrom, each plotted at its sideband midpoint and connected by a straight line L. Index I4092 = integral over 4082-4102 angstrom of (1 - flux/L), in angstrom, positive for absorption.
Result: 2.5 angstrom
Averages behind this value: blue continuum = 5.06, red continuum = 5.51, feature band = 4.55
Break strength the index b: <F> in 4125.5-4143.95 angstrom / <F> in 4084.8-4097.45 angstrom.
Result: 1.2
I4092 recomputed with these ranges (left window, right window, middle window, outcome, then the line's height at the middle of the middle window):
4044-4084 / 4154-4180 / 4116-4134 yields 0.6 angstrom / 5.23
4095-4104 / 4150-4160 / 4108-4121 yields -2.2 angstrom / 4.39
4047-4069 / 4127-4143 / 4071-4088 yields 0.8 angstrom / 5.26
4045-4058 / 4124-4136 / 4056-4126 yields 7.1 angstrom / 5.37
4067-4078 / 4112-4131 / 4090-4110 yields 3.3 angstrom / 5.13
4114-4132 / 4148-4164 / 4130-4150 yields -0.9 angstrom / 5.34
